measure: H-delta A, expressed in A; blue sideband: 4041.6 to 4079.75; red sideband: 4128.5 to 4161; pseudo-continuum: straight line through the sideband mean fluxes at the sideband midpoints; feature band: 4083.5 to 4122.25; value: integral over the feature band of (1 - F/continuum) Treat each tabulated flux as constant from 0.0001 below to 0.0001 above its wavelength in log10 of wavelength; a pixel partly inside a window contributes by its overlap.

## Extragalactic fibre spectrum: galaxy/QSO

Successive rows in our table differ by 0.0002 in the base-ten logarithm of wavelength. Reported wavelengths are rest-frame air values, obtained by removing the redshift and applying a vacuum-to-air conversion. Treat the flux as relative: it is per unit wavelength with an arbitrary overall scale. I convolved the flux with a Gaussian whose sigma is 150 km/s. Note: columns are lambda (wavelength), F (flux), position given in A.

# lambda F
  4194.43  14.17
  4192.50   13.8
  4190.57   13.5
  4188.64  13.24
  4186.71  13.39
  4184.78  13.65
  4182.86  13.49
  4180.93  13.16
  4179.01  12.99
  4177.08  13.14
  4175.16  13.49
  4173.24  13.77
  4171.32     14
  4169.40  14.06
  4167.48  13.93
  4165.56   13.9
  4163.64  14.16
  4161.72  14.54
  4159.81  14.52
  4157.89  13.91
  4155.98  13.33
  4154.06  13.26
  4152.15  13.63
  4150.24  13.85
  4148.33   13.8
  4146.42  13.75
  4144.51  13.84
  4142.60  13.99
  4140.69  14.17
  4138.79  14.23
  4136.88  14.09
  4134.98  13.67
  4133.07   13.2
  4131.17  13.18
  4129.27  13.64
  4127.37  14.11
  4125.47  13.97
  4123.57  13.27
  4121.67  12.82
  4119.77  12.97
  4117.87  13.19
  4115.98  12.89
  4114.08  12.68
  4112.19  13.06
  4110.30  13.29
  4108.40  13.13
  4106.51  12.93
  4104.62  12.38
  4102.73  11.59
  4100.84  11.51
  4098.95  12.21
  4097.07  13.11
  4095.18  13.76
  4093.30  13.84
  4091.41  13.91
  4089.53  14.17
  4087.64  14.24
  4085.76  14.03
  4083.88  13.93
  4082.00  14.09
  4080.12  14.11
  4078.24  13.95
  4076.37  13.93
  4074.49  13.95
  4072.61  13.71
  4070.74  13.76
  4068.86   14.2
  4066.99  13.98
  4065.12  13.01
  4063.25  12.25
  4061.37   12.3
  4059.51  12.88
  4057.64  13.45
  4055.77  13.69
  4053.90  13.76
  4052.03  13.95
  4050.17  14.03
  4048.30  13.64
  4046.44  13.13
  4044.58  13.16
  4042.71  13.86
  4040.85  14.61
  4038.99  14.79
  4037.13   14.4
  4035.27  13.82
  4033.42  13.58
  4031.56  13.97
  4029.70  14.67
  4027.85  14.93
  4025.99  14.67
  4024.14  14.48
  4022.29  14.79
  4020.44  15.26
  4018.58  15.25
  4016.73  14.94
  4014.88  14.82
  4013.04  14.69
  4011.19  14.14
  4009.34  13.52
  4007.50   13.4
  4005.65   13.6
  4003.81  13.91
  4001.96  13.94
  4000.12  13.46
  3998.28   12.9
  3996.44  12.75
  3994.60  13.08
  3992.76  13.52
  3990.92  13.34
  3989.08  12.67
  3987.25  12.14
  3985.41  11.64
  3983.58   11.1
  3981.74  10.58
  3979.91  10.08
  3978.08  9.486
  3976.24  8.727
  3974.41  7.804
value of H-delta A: 1.5 A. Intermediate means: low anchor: 13.5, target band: 13.1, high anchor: 13.8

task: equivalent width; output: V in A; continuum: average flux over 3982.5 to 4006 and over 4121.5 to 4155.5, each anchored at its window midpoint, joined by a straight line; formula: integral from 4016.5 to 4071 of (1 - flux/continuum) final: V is -3.3 A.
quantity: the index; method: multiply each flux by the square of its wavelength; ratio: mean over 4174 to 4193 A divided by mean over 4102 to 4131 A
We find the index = 1.1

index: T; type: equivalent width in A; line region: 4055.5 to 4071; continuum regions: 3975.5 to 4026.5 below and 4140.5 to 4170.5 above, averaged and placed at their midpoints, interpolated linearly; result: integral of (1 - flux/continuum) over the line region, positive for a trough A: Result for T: 0.22 A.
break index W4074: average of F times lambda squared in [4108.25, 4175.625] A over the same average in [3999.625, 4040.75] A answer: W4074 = 1.0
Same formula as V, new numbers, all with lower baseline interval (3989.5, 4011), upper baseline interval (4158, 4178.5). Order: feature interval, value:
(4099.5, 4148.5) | 1.9 A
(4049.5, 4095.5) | -0.3 A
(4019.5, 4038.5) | -1.4 A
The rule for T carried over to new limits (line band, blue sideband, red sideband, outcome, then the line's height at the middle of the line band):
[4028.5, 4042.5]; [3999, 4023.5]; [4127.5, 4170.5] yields -0.1 A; 14.2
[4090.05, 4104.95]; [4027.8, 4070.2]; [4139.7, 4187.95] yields 1.0 A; 13.7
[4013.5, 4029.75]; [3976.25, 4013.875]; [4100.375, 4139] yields -2.8 A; 12.7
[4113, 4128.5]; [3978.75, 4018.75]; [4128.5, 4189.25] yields 0.4 A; 13.6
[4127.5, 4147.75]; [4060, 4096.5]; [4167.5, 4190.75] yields -0.3 A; 13.6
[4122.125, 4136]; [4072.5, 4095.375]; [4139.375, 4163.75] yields 0.4 A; 13.9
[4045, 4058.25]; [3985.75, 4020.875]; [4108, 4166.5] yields 0.0 A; 13.7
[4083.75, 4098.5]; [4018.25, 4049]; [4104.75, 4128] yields -0.3 A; 13.5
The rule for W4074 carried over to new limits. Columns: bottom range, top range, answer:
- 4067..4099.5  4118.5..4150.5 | 1.01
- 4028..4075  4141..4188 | 1.06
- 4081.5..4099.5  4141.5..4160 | 1.03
